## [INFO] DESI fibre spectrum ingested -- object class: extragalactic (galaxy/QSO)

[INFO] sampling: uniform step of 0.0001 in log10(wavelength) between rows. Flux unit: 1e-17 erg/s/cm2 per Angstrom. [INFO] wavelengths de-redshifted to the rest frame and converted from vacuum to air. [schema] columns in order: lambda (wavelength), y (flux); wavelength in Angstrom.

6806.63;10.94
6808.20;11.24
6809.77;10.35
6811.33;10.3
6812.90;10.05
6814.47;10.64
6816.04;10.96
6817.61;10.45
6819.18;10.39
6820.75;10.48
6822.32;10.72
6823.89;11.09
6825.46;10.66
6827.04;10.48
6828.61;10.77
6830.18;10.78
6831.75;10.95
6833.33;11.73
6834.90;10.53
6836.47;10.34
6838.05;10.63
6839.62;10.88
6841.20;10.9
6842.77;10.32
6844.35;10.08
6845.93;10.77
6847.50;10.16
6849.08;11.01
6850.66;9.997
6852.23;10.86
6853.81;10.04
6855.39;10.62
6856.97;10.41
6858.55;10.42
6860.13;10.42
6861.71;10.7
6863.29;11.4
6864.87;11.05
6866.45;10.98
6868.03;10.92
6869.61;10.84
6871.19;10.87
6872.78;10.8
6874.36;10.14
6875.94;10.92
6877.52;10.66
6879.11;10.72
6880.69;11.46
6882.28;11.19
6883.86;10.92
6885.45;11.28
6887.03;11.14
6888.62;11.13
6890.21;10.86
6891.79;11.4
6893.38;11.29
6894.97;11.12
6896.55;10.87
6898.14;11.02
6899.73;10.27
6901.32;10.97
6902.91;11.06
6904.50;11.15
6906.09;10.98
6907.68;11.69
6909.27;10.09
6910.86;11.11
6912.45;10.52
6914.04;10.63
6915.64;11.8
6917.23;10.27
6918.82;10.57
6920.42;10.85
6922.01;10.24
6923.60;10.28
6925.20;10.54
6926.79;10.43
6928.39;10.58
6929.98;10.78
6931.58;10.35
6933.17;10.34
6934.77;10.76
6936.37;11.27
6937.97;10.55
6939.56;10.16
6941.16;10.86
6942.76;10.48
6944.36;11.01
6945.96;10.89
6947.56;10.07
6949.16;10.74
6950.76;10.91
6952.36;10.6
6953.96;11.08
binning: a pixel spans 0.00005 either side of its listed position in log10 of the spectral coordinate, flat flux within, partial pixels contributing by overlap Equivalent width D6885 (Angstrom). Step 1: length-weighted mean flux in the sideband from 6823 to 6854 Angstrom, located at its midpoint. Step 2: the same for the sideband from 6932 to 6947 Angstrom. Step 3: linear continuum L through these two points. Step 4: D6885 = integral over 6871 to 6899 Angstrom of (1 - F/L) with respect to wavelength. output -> -0.8 Angstrom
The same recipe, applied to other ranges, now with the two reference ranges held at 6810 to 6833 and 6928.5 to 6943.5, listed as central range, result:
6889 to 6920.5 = -0.9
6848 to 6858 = 0.1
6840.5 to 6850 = 0.1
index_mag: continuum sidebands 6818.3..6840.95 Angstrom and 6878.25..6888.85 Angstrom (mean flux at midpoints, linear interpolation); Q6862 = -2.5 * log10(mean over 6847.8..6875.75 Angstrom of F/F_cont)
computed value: 0.029 mag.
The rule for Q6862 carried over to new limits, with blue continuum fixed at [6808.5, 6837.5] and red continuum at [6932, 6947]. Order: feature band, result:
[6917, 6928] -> 0.02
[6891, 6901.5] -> -0.03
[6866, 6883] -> -0.02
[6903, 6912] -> -0.03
